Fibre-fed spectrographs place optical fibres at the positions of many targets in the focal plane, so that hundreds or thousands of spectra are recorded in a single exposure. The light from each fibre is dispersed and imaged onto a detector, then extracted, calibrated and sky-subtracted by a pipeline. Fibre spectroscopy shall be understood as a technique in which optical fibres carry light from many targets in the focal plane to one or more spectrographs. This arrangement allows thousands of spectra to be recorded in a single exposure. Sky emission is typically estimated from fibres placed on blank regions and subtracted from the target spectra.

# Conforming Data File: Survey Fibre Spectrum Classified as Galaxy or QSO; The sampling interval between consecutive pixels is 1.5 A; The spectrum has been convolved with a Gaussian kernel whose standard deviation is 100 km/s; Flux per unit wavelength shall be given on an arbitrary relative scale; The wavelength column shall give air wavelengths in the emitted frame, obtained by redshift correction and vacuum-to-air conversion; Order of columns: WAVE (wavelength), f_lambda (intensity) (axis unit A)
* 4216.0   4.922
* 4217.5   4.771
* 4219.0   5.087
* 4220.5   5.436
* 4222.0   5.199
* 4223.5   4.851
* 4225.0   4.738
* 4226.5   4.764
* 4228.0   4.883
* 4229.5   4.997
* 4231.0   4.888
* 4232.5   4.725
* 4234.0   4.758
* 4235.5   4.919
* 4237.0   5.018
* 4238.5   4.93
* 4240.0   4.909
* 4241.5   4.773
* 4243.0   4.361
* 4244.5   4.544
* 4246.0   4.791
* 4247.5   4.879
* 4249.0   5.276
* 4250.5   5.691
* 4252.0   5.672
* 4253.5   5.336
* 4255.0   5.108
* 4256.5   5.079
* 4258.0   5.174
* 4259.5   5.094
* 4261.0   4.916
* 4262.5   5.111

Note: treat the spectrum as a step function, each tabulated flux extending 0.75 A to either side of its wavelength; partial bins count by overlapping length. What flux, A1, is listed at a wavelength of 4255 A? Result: 5.108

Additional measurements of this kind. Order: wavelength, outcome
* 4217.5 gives 4.771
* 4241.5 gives 4.773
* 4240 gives 4.909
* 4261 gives 4.916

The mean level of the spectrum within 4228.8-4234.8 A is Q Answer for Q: 4.84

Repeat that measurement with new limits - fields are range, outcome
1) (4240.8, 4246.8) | 4.62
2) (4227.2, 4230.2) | 4.94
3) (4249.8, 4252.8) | 5.68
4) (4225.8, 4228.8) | 4.83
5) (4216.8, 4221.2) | 5.1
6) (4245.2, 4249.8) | 4.98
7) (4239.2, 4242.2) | 4.84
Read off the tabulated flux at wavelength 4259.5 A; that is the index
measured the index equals 5.094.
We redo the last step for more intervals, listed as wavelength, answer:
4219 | 5.087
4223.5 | 4.851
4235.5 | 4.919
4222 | 5.199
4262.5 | 5.111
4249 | 5.276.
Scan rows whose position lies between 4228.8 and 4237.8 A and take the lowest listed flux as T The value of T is 4.725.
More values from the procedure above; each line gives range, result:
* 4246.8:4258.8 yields 4.879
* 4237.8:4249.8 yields 4.361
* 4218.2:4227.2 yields 4.738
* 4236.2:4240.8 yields 4.909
